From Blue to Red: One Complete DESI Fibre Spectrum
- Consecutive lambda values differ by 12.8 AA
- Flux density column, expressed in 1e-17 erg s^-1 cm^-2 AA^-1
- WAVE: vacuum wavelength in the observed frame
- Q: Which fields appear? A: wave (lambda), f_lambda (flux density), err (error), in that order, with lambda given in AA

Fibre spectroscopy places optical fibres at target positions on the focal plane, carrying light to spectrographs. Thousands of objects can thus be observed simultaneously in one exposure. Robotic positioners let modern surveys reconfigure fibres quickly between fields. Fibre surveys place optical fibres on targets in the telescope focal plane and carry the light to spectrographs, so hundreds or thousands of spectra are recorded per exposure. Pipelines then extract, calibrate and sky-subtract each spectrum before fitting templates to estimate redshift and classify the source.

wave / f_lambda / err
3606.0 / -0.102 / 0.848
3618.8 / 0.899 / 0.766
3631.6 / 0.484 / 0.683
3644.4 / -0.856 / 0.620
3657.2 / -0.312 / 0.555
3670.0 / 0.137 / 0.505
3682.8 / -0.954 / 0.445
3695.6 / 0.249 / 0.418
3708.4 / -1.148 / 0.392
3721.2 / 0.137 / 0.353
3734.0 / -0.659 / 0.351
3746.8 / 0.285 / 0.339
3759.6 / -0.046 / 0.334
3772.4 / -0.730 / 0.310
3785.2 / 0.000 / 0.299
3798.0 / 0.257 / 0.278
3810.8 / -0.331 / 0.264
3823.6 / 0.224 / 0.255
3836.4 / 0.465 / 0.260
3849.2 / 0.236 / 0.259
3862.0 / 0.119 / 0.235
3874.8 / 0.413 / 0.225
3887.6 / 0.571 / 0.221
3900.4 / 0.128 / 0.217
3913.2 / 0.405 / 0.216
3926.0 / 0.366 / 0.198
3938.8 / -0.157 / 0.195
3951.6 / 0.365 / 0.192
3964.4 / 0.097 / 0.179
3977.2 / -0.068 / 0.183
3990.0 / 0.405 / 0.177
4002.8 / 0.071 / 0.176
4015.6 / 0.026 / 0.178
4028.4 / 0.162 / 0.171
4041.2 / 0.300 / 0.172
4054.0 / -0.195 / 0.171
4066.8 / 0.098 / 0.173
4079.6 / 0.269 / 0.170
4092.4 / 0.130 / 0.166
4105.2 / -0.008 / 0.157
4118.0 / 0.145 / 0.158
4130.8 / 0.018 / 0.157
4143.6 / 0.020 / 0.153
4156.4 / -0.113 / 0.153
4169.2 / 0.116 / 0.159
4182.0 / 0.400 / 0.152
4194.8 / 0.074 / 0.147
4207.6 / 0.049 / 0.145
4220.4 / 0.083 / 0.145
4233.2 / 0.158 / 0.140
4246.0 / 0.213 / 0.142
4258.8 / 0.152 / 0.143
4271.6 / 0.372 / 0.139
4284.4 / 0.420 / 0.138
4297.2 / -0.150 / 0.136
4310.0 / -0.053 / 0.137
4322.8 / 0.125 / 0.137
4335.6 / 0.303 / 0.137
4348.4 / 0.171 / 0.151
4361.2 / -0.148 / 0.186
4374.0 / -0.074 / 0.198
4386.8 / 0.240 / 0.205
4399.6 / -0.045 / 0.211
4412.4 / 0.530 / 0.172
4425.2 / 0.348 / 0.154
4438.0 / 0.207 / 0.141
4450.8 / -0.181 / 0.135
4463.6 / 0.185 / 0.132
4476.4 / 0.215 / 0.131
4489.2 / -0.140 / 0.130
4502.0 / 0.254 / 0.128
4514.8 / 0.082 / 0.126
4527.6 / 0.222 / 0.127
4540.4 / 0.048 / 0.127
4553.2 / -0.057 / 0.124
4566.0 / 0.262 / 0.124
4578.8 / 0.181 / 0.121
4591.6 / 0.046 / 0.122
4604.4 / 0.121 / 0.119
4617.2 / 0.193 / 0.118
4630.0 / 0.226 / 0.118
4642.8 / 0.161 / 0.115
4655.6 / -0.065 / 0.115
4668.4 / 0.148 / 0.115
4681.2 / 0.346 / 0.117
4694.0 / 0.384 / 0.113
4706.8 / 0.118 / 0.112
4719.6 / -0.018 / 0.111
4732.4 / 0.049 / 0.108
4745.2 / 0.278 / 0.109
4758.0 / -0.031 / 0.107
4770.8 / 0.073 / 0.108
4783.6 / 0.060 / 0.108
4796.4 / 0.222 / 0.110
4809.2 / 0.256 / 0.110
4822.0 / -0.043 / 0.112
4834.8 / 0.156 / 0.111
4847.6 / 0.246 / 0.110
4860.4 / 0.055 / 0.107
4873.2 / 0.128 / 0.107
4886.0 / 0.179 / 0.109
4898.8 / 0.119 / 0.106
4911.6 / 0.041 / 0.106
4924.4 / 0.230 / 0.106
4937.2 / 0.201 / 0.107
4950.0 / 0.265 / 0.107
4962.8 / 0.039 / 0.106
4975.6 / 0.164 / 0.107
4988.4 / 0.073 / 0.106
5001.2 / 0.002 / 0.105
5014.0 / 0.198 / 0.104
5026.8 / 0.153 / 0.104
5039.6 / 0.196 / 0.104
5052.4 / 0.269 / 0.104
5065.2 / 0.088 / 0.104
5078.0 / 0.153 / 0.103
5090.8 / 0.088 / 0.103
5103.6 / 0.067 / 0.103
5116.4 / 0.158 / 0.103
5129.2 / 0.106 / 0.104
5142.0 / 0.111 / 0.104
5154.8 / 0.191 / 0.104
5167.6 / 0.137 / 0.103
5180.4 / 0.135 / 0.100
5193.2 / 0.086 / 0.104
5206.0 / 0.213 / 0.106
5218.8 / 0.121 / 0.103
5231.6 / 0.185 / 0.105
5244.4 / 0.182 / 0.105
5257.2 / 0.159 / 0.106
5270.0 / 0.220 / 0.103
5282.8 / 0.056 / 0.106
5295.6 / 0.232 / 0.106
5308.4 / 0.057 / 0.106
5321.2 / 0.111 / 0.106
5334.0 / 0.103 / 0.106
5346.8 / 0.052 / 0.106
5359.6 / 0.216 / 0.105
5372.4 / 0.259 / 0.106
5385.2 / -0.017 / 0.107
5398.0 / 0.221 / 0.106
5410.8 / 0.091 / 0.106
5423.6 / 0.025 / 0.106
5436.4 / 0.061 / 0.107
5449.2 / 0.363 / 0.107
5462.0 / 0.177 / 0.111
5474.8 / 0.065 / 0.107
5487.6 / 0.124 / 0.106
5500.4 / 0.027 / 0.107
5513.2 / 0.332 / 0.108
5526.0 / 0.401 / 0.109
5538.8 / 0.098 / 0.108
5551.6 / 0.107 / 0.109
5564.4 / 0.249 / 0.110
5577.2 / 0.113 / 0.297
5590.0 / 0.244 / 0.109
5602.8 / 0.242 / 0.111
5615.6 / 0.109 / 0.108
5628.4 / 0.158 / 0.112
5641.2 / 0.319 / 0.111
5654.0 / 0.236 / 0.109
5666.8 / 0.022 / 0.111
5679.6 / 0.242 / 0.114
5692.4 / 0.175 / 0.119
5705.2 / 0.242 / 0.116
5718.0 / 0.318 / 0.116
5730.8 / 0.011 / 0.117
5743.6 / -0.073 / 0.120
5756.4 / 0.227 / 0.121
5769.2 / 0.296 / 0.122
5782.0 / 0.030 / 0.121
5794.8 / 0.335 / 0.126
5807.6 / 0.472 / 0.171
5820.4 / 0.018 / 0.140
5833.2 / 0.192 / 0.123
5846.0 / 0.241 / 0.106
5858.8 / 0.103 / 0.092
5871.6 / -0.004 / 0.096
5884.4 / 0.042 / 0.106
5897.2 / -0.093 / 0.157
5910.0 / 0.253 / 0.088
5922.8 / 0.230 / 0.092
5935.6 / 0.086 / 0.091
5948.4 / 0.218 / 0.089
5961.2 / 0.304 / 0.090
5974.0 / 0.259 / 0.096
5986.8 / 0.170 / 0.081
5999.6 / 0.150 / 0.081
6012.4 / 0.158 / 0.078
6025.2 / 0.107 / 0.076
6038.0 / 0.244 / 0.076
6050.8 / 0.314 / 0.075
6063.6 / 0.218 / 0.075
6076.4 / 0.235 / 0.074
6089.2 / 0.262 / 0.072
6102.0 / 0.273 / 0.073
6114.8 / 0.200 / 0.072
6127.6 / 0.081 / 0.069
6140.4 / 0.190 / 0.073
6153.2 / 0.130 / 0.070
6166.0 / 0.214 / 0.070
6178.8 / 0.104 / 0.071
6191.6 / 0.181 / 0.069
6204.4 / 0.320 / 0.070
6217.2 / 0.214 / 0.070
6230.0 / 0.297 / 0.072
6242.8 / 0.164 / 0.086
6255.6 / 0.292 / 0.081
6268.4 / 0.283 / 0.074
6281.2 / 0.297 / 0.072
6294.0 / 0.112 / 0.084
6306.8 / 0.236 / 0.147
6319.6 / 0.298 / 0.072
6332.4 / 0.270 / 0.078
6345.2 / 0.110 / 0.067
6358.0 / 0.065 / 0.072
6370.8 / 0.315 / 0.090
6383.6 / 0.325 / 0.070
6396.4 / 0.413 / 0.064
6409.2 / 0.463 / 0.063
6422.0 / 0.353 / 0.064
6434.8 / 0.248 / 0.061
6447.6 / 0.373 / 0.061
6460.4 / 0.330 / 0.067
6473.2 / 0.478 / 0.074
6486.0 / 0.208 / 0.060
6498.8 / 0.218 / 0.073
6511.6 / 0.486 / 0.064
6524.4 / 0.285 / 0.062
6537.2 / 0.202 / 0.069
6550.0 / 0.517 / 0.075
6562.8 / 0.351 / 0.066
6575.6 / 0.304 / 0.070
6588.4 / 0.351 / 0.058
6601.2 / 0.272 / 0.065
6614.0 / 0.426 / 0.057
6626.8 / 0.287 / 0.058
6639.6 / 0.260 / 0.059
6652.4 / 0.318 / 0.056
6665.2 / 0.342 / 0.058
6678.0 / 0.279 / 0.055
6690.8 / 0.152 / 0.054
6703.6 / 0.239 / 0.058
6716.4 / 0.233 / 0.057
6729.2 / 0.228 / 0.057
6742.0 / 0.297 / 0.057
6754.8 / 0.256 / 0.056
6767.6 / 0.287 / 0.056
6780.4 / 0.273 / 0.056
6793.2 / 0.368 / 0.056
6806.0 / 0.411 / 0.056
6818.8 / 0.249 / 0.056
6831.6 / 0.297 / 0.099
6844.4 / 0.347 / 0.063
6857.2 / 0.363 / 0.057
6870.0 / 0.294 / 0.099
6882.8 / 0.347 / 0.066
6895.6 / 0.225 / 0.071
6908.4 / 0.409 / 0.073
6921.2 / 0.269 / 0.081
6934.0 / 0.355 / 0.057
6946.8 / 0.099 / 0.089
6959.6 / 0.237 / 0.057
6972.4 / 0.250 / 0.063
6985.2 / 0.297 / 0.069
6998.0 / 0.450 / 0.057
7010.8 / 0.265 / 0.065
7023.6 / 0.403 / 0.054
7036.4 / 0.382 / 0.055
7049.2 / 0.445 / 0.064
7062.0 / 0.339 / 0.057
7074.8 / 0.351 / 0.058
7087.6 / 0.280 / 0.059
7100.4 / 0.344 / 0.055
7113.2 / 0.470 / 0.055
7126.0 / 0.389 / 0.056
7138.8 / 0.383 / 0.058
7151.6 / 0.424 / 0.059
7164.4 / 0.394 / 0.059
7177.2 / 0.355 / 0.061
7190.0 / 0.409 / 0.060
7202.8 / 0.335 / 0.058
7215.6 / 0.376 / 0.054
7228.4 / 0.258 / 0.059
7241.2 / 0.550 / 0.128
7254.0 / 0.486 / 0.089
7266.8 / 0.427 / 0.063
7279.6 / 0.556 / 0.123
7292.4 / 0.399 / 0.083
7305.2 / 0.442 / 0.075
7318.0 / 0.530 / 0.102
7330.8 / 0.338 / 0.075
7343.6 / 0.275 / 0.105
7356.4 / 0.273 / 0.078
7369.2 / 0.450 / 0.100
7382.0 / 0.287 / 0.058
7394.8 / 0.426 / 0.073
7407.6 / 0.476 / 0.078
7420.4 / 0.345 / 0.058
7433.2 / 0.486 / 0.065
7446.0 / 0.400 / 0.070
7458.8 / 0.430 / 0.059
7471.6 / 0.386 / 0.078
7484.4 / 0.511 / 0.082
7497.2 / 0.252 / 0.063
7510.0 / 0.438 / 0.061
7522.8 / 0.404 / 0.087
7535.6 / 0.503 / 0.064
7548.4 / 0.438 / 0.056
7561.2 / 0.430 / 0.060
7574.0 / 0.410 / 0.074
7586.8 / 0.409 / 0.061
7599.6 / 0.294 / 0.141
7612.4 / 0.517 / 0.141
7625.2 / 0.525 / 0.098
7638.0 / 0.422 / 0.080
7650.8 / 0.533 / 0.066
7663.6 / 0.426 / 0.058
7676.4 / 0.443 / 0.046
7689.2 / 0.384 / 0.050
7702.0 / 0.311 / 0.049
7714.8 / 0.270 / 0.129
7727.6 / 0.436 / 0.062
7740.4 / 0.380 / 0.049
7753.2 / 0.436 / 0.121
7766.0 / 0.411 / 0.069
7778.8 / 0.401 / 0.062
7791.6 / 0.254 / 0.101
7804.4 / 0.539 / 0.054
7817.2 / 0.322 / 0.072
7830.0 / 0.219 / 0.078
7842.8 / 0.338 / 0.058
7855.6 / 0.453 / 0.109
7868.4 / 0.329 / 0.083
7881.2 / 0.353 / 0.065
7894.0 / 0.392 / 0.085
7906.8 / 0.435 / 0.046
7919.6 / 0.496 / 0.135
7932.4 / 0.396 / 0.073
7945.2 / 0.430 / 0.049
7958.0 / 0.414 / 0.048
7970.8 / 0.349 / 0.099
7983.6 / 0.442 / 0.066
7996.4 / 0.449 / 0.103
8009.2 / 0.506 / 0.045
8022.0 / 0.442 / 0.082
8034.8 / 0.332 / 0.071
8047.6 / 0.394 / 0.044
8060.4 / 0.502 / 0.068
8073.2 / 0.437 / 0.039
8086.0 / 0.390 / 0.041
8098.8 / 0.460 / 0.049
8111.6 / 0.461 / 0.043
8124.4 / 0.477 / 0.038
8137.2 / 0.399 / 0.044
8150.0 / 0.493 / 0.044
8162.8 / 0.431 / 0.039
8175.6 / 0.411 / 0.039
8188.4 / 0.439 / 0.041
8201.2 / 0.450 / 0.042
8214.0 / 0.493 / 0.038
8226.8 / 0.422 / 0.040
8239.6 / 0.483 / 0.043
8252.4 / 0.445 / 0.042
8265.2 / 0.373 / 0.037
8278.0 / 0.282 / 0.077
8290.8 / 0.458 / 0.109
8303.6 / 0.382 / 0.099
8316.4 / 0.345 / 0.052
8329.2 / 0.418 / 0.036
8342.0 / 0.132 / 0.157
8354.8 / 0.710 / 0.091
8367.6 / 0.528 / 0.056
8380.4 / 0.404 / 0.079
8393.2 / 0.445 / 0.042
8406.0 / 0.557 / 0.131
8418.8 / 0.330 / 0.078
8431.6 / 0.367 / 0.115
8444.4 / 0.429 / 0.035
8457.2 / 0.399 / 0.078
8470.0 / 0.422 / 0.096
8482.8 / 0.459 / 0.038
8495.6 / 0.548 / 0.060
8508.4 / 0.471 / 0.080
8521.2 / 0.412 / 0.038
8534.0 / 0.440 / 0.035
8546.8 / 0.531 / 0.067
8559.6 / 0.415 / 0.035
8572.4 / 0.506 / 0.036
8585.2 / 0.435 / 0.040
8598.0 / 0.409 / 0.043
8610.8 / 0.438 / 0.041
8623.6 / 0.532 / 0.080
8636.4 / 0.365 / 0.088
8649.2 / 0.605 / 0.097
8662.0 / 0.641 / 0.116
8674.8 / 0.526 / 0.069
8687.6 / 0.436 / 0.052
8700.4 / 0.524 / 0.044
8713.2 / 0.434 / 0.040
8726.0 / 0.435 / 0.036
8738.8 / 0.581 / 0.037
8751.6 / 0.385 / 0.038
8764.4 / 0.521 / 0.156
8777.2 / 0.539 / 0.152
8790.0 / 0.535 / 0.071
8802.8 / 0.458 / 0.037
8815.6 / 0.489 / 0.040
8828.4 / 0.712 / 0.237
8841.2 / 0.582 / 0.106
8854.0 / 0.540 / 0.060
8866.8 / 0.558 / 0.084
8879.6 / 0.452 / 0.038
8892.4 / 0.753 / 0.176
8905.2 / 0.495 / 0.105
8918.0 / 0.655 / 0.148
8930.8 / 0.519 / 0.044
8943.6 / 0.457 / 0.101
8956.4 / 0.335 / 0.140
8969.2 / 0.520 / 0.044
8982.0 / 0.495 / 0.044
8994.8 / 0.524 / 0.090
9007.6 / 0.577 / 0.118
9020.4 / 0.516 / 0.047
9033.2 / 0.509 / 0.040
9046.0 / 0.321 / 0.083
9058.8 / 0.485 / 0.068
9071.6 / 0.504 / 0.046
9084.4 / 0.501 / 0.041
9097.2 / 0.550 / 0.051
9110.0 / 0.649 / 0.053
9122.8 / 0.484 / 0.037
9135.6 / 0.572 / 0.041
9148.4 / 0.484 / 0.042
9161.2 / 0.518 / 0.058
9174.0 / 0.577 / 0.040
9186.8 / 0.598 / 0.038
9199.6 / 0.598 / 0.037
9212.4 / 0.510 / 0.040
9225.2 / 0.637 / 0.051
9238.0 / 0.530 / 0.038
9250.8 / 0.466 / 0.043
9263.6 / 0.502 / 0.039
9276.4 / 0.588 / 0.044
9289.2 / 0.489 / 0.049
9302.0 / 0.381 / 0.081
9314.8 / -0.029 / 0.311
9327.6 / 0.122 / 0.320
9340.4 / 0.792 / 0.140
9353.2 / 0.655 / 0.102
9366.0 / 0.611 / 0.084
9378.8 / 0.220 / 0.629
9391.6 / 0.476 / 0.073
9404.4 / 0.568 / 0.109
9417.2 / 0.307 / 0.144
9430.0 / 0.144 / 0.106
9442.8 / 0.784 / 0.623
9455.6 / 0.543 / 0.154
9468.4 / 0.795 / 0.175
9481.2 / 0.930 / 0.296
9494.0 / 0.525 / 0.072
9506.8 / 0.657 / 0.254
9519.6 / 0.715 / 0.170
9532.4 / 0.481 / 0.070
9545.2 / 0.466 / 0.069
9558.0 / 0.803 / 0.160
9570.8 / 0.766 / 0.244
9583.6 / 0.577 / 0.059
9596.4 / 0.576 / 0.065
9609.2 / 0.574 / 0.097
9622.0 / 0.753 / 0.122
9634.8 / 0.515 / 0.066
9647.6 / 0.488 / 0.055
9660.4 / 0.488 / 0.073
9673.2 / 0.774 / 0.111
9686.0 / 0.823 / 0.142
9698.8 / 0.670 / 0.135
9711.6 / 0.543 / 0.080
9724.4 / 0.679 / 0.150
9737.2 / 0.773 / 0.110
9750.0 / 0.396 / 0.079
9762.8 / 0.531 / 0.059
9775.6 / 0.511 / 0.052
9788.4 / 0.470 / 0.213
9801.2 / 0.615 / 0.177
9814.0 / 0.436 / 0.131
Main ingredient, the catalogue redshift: 0.60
